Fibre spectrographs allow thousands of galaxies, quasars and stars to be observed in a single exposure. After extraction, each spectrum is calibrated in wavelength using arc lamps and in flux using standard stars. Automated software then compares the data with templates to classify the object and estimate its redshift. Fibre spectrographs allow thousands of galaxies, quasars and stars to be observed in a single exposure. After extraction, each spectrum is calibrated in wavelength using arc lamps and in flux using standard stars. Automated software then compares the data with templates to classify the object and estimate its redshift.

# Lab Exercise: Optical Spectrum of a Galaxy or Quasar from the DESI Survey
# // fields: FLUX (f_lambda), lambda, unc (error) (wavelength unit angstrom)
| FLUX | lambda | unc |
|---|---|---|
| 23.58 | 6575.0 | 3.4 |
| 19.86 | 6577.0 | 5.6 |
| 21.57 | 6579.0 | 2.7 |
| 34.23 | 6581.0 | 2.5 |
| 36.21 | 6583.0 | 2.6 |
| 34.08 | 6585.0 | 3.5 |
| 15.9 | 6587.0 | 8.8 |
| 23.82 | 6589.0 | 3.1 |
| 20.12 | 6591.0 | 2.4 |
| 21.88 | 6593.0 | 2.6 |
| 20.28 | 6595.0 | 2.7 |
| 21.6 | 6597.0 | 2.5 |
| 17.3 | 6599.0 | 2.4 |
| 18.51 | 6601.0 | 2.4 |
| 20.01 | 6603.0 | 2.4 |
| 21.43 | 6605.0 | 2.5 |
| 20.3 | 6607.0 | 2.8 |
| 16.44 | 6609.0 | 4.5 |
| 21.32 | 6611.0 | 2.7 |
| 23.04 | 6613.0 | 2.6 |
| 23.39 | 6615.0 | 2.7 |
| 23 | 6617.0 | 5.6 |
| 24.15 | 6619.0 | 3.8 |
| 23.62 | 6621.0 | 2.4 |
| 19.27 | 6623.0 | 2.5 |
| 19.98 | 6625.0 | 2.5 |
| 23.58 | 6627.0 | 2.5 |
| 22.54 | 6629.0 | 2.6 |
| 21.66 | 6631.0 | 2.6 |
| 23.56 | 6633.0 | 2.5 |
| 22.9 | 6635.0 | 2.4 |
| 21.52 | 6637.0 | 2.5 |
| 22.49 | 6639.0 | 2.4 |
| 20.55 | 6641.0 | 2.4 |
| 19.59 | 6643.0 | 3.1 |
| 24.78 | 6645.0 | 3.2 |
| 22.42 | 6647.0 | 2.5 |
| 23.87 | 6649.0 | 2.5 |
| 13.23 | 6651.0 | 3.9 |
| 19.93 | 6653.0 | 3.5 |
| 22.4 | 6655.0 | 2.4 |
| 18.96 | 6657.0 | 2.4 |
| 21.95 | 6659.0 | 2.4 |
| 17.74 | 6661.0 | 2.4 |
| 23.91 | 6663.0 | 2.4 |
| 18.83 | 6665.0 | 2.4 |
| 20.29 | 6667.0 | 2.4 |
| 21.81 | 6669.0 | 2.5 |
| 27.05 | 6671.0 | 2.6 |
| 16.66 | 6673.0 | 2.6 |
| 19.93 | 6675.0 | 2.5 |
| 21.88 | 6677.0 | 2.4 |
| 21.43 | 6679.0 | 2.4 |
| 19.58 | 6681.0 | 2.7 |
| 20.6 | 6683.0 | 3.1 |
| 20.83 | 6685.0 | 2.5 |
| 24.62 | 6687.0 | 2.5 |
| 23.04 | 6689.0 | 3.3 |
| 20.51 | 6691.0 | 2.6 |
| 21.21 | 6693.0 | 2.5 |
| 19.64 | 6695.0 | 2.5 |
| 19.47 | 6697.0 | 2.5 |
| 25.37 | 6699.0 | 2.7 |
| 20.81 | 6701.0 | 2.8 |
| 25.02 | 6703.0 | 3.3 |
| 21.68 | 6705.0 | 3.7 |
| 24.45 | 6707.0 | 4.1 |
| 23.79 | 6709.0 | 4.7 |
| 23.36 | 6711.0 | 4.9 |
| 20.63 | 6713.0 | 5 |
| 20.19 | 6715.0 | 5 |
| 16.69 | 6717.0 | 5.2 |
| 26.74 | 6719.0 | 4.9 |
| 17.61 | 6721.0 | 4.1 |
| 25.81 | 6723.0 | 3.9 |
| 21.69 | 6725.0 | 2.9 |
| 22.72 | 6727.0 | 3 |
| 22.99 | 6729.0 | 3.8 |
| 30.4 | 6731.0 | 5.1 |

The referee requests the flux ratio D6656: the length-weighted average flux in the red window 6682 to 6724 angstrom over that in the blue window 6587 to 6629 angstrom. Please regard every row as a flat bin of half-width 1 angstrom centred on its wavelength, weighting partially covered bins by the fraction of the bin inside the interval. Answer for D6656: 1.04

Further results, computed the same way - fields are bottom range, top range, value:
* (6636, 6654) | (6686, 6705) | 1.06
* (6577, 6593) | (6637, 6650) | 0.86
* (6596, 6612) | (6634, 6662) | 1.06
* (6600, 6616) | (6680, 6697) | 1.03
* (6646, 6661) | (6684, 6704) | 1.09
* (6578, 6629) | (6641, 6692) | 0.93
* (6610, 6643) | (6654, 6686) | 0.94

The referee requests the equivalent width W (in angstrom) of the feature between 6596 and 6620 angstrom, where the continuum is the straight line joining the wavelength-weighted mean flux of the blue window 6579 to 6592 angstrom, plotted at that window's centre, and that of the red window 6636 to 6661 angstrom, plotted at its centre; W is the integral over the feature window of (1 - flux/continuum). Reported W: 3.7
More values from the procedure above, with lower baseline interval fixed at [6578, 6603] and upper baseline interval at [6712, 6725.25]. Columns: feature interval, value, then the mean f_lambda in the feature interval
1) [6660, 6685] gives 1.5 angstrom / 20.8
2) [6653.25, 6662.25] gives 0.8 angstrom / 20.3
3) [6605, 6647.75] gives 2.0 angstrom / 21.9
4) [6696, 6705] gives -0.4 angstrom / 22.6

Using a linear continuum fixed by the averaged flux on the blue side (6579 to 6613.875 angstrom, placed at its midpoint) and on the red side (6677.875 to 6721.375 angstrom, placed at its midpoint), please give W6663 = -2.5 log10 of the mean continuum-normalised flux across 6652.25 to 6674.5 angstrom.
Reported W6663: 0.06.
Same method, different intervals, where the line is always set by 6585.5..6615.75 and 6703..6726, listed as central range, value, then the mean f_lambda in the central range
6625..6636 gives -0.08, 22.6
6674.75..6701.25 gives 0.02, 21.4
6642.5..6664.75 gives 0.03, 20.8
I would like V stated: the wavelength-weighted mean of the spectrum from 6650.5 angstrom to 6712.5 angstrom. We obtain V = 21.3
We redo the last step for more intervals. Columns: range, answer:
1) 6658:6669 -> 20.7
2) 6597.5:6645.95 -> 21.5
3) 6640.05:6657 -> 20.7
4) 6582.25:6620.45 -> 22.2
